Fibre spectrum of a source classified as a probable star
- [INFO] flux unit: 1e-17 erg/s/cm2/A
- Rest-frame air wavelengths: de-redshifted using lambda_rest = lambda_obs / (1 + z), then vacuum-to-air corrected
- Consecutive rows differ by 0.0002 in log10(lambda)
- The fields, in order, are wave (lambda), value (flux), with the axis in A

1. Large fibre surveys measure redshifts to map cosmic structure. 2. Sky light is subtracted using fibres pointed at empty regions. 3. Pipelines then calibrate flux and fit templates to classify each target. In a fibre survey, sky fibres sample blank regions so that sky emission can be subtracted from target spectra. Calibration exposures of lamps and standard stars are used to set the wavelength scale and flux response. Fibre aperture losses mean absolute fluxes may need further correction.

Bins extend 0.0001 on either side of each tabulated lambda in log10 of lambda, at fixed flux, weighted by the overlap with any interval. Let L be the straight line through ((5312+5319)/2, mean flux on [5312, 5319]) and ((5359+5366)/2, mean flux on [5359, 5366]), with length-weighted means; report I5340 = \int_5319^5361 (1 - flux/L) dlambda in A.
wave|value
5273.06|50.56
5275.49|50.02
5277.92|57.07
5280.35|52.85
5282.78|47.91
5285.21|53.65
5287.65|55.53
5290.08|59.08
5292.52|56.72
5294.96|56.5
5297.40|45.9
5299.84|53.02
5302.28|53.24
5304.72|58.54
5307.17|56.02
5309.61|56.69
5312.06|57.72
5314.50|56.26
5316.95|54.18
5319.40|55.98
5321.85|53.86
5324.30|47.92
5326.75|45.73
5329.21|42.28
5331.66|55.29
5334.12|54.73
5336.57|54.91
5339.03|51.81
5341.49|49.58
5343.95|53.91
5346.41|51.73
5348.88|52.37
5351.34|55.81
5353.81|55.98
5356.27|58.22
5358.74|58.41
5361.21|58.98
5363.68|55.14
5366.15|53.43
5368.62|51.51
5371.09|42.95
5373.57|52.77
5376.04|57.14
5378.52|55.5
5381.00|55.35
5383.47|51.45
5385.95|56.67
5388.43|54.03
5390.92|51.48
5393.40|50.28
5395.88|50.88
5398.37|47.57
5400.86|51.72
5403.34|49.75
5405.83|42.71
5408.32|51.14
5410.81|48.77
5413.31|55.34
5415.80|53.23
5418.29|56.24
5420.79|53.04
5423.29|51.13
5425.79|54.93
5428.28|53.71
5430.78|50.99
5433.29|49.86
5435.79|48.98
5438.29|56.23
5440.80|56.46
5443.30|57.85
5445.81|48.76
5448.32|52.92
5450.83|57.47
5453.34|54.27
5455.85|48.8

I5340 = 2.5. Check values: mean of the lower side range 55.8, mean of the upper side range 56.7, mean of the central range 52.9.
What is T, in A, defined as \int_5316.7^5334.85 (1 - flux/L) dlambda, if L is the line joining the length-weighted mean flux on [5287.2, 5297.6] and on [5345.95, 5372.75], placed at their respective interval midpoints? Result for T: 1.3 A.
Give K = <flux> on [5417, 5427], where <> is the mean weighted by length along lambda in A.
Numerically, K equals 53.8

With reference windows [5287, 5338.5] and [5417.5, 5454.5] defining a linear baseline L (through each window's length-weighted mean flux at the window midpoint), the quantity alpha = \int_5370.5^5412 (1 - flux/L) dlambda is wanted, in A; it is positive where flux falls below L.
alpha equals 1.8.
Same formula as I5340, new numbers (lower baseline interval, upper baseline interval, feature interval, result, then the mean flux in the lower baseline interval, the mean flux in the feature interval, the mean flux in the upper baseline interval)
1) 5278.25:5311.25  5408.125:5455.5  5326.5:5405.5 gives 1.6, 54.4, 52.7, 53.2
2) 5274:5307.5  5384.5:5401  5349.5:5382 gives -1.4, 53.9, 54.7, 51.8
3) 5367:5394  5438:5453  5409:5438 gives 0.9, 52.7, 52.5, 54.8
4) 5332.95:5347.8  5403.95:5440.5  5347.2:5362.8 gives -1.1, 52.8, 56.4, 52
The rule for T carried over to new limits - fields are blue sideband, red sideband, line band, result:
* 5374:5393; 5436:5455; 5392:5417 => 1.92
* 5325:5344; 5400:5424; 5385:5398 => -0.27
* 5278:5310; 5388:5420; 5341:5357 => -0.42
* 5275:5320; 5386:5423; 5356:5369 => -0.85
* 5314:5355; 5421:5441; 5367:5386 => -0.07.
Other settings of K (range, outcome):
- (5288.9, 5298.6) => 54.5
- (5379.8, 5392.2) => 53.8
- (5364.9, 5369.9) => 52.4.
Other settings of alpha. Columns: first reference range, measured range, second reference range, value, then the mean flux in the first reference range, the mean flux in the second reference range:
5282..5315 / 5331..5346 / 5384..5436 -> 0.1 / 54.8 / 51.6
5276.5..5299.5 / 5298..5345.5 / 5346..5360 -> 1.4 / 53.8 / 55.6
